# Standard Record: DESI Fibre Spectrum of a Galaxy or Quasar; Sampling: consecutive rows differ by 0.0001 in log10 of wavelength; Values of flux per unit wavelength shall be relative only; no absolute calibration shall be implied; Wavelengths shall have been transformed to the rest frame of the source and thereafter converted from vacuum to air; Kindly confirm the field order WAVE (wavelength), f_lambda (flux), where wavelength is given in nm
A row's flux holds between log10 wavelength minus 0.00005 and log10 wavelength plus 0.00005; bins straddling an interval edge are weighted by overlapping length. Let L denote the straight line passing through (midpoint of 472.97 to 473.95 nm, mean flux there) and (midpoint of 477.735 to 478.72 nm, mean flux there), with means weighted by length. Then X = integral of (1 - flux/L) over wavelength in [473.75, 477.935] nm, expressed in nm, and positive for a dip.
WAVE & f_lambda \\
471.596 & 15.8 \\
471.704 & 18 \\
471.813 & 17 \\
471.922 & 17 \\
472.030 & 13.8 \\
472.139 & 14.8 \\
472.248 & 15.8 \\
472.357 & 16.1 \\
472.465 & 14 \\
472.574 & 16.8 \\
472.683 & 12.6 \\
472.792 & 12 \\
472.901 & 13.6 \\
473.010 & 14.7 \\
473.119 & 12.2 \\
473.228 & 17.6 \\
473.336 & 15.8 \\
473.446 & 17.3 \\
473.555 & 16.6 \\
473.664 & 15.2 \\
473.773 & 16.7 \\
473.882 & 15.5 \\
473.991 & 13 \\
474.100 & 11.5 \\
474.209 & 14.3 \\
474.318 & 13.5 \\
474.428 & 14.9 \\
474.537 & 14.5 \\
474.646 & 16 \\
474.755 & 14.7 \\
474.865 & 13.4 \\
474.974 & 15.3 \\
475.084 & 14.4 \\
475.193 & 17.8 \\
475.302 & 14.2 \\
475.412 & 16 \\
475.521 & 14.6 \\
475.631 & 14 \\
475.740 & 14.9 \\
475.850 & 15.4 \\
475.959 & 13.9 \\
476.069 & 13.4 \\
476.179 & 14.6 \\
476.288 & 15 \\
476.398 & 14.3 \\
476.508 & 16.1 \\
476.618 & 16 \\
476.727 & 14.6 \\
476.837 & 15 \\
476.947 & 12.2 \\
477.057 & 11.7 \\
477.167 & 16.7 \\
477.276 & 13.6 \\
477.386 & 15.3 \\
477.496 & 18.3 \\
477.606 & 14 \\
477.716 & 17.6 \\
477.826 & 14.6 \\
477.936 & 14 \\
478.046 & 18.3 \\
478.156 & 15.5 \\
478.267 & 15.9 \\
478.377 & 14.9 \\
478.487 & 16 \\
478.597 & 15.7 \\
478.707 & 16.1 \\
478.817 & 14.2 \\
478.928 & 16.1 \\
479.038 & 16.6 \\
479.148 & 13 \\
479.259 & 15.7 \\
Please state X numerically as 0.26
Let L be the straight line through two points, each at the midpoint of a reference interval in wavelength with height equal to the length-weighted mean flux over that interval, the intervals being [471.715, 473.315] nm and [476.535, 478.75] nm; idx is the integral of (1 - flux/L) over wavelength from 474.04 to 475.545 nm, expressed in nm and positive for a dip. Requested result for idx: 0.047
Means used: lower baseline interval 15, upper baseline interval 15.3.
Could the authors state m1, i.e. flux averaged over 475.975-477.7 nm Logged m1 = 14.8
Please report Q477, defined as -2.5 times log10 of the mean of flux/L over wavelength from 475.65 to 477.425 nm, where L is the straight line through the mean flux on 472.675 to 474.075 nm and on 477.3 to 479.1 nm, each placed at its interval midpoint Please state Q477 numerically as 0.07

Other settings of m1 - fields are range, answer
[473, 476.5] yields 14.9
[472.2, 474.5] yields 14.7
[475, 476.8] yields 15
